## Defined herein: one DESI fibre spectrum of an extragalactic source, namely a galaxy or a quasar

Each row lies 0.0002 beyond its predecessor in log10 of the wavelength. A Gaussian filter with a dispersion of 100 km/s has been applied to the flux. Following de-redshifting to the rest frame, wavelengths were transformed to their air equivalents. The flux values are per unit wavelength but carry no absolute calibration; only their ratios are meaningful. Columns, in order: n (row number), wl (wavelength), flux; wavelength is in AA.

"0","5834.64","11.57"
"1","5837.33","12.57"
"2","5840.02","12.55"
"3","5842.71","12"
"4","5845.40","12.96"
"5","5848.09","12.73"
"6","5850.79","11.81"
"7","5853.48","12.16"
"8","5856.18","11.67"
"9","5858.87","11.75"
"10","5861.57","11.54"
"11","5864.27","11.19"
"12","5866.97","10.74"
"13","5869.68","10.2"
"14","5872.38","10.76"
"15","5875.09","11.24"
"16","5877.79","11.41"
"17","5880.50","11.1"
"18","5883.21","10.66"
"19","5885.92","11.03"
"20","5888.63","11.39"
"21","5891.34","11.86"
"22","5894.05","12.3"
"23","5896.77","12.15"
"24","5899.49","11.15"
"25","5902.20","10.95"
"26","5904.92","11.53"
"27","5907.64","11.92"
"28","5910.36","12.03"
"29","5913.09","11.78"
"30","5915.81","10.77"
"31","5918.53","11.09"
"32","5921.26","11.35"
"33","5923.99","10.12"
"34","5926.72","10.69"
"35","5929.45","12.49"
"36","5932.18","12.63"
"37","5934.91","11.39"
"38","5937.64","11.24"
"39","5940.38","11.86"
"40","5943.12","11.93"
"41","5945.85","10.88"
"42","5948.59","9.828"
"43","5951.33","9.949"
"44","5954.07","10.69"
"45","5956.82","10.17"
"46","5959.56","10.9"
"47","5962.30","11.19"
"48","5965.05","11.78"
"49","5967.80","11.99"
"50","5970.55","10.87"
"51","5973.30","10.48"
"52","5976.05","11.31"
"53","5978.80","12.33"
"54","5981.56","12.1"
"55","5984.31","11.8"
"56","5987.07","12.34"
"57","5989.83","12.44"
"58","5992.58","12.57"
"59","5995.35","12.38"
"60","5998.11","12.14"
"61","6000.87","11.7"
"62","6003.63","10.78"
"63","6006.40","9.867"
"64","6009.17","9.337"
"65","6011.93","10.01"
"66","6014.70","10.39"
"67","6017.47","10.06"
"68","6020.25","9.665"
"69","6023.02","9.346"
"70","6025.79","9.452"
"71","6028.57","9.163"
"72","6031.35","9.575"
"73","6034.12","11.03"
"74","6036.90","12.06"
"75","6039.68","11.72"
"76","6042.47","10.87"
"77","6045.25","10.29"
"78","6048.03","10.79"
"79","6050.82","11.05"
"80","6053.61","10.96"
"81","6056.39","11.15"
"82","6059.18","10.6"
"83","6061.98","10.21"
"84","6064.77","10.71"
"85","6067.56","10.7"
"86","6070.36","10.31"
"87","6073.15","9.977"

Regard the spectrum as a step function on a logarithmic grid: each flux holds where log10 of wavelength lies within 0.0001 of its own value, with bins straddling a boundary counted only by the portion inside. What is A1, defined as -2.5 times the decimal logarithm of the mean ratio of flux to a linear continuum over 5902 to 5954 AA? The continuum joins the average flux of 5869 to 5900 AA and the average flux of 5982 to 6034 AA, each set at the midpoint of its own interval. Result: -0.02 mag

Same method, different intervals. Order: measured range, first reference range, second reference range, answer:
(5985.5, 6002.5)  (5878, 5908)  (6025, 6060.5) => -0.12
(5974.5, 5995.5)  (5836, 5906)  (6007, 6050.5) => -0.14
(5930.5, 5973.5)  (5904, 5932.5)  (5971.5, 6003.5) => 0.05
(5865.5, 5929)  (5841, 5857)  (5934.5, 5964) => 0.03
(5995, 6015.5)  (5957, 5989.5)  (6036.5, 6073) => 0.05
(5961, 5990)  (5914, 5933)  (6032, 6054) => -0.05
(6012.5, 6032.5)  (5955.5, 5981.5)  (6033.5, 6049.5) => 0.16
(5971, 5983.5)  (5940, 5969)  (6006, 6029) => -0.10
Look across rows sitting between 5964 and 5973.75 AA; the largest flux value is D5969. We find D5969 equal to 11.99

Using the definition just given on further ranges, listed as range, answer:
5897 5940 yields 12.63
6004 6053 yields 12.06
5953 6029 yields 12.57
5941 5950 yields 11.93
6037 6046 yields 11.72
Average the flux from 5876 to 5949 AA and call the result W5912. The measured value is 11.4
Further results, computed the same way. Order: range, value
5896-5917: 11.5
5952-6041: 11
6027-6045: 10.7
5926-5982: 11.3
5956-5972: 11.2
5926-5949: 11.5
